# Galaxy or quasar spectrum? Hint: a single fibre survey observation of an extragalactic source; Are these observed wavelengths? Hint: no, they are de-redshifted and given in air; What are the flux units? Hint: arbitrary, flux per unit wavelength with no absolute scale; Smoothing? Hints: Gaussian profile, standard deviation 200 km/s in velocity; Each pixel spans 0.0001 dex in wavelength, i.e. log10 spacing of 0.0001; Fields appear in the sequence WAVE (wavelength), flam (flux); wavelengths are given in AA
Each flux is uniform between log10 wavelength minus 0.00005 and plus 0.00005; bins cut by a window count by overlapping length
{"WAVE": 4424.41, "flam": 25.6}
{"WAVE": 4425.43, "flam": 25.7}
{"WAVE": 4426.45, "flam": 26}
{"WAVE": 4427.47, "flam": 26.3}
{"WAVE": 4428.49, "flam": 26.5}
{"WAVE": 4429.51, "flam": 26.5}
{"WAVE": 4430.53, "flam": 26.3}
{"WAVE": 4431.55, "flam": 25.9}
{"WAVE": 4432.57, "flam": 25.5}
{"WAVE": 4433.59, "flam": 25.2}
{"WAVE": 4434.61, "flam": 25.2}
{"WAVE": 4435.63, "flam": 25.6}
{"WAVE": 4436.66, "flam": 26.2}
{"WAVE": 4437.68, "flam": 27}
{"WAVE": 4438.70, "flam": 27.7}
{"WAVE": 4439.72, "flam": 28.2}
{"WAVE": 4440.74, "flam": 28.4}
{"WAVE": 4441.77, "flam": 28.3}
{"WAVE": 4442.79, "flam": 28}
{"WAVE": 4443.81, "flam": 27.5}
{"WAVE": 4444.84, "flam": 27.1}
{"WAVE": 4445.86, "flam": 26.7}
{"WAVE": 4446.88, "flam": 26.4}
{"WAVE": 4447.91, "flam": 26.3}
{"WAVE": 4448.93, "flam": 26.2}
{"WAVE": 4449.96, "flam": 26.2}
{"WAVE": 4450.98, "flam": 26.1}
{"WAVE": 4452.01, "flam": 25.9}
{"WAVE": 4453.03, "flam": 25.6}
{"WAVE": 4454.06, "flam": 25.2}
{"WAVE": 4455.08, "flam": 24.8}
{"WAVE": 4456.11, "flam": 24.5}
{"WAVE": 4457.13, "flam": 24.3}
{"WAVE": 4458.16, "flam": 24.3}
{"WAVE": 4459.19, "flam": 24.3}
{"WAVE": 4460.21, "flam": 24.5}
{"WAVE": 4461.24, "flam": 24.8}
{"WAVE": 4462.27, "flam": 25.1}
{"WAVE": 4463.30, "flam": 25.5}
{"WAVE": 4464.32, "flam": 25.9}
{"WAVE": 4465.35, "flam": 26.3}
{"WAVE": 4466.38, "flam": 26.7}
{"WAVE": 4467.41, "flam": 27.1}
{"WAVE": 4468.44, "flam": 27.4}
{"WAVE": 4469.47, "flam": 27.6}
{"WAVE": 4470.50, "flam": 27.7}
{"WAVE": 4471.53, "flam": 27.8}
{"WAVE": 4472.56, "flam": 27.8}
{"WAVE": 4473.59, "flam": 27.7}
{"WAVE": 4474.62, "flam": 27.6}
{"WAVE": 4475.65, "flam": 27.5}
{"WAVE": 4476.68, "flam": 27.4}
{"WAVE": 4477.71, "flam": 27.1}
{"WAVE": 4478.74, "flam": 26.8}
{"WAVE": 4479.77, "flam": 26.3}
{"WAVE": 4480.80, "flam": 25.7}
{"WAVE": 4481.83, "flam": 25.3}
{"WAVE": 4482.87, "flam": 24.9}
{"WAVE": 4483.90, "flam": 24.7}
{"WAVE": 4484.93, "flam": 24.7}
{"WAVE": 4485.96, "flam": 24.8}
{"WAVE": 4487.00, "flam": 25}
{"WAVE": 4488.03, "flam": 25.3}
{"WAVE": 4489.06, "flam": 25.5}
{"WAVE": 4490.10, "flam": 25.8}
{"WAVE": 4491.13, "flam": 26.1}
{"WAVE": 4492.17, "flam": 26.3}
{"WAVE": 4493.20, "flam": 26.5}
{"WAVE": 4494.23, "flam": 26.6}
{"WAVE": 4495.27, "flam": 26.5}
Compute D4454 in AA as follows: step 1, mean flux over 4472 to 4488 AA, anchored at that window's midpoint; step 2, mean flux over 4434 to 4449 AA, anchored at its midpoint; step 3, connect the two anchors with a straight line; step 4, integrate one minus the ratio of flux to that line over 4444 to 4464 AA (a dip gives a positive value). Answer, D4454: 0.93 AA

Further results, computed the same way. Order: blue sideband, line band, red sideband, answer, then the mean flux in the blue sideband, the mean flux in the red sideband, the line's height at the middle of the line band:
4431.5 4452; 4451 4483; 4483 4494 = -0.11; 26.7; 25.5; 26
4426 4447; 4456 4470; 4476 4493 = 0.30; 26.7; 25.8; 26.2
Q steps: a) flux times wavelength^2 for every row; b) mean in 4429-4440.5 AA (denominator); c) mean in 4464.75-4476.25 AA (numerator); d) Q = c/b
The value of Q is 1.05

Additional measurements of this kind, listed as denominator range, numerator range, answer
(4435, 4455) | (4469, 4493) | 1.00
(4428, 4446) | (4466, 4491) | 1.01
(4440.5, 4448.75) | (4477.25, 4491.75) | 0.96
